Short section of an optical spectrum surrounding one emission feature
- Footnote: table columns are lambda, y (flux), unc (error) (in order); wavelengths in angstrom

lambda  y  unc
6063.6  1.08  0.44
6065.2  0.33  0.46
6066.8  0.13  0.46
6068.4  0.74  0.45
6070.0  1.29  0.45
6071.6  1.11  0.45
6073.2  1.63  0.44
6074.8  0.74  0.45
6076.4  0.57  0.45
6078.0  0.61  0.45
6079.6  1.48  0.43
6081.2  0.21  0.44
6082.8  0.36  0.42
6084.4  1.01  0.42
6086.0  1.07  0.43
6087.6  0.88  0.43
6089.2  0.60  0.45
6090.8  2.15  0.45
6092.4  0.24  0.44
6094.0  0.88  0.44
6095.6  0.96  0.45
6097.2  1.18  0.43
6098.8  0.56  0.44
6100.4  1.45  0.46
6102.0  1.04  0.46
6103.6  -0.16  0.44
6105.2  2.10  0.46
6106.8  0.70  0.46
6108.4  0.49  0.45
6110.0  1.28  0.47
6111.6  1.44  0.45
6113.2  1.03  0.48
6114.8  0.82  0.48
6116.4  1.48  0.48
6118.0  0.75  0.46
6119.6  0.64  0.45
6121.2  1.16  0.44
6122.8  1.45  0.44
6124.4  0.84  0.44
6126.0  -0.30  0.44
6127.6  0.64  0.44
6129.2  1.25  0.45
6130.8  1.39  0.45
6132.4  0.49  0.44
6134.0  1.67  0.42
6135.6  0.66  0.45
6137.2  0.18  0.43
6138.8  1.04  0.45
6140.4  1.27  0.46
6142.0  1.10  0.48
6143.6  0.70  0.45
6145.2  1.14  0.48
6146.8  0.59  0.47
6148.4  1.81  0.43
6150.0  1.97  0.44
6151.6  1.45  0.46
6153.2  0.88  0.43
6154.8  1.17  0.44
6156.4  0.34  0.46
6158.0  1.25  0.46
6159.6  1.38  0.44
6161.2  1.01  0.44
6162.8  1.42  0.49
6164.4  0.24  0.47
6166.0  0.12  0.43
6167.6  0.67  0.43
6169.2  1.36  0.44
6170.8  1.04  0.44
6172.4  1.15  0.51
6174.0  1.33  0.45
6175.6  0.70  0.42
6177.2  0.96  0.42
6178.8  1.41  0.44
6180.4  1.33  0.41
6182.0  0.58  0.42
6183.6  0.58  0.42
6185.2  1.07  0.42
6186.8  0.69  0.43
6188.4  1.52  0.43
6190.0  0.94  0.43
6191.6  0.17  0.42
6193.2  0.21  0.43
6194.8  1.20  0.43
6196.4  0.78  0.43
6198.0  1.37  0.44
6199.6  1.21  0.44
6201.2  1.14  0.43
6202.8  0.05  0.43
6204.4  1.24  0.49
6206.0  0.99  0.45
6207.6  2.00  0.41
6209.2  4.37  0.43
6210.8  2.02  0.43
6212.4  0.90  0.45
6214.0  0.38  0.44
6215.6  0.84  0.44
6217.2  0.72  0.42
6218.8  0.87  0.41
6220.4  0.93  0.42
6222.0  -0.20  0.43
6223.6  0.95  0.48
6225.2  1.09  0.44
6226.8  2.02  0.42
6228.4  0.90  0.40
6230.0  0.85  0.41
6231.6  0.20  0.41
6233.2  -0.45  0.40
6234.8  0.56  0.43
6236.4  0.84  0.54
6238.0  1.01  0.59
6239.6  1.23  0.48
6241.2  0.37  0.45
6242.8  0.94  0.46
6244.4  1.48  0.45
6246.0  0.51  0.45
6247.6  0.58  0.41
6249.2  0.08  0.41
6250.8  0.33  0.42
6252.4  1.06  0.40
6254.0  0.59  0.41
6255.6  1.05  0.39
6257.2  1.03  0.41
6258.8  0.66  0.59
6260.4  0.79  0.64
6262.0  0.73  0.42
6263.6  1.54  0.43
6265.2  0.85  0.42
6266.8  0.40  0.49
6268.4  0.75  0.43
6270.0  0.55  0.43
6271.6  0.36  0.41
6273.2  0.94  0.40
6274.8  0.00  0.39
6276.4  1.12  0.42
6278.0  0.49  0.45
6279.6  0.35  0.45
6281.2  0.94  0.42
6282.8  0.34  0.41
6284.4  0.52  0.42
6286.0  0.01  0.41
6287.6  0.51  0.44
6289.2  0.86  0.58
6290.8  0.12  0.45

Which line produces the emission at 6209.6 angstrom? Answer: [O III] 5007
